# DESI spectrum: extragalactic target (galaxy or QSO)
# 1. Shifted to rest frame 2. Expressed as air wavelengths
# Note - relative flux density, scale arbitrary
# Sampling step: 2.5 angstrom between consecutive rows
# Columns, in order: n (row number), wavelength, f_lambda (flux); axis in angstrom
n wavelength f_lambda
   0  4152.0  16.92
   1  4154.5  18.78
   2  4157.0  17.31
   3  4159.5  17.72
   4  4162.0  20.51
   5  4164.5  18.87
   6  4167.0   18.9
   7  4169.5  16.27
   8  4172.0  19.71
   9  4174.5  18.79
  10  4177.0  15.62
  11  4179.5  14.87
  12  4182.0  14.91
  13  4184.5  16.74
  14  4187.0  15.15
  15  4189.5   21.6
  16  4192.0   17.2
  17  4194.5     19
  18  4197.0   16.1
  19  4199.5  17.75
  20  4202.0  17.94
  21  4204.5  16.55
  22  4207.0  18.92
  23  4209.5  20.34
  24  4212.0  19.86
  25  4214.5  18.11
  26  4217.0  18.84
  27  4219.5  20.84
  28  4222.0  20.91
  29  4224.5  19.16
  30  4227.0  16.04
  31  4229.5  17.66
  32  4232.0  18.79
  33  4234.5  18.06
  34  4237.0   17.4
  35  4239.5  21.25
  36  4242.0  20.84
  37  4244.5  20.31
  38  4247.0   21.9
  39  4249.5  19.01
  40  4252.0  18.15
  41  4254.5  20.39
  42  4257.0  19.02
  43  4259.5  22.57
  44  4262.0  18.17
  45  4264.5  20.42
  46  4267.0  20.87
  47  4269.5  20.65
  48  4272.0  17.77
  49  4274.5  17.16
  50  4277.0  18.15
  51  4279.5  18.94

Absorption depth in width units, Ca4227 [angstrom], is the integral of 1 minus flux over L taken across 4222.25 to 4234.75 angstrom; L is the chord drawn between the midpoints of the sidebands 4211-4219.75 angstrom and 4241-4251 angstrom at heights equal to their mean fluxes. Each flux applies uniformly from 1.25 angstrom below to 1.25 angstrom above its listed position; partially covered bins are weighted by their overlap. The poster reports 1.0 angstrom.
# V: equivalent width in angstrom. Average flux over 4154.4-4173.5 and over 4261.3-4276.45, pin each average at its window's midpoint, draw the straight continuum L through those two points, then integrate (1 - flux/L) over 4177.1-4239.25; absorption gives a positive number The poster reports 2.5 angstrom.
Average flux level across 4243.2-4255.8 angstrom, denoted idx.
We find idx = 20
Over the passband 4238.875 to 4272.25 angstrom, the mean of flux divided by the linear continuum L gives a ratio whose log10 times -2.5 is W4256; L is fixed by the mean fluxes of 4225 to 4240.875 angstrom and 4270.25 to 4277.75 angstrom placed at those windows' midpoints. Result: -0.12 mag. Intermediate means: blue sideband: 18.3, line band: 20.1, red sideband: 17.9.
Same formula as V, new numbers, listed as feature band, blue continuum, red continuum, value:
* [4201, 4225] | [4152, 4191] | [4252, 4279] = -0.90 angstrom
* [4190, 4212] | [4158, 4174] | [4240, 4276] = 1.03 angstrom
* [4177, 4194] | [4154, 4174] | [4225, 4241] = 1.55 angstrom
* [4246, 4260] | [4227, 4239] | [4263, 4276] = -0.97 angstrom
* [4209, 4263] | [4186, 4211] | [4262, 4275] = -1.84 angstrom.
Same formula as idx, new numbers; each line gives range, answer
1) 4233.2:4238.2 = 17.7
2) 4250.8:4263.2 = 19.7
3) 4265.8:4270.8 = 20.7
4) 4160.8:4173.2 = 18.8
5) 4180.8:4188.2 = 15.6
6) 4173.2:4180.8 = 16.4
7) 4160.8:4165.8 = 19.7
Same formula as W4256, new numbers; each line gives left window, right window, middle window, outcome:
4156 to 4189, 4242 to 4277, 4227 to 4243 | 0.02 mag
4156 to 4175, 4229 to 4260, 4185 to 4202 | 0.07 mag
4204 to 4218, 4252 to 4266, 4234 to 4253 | 0.00 mag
